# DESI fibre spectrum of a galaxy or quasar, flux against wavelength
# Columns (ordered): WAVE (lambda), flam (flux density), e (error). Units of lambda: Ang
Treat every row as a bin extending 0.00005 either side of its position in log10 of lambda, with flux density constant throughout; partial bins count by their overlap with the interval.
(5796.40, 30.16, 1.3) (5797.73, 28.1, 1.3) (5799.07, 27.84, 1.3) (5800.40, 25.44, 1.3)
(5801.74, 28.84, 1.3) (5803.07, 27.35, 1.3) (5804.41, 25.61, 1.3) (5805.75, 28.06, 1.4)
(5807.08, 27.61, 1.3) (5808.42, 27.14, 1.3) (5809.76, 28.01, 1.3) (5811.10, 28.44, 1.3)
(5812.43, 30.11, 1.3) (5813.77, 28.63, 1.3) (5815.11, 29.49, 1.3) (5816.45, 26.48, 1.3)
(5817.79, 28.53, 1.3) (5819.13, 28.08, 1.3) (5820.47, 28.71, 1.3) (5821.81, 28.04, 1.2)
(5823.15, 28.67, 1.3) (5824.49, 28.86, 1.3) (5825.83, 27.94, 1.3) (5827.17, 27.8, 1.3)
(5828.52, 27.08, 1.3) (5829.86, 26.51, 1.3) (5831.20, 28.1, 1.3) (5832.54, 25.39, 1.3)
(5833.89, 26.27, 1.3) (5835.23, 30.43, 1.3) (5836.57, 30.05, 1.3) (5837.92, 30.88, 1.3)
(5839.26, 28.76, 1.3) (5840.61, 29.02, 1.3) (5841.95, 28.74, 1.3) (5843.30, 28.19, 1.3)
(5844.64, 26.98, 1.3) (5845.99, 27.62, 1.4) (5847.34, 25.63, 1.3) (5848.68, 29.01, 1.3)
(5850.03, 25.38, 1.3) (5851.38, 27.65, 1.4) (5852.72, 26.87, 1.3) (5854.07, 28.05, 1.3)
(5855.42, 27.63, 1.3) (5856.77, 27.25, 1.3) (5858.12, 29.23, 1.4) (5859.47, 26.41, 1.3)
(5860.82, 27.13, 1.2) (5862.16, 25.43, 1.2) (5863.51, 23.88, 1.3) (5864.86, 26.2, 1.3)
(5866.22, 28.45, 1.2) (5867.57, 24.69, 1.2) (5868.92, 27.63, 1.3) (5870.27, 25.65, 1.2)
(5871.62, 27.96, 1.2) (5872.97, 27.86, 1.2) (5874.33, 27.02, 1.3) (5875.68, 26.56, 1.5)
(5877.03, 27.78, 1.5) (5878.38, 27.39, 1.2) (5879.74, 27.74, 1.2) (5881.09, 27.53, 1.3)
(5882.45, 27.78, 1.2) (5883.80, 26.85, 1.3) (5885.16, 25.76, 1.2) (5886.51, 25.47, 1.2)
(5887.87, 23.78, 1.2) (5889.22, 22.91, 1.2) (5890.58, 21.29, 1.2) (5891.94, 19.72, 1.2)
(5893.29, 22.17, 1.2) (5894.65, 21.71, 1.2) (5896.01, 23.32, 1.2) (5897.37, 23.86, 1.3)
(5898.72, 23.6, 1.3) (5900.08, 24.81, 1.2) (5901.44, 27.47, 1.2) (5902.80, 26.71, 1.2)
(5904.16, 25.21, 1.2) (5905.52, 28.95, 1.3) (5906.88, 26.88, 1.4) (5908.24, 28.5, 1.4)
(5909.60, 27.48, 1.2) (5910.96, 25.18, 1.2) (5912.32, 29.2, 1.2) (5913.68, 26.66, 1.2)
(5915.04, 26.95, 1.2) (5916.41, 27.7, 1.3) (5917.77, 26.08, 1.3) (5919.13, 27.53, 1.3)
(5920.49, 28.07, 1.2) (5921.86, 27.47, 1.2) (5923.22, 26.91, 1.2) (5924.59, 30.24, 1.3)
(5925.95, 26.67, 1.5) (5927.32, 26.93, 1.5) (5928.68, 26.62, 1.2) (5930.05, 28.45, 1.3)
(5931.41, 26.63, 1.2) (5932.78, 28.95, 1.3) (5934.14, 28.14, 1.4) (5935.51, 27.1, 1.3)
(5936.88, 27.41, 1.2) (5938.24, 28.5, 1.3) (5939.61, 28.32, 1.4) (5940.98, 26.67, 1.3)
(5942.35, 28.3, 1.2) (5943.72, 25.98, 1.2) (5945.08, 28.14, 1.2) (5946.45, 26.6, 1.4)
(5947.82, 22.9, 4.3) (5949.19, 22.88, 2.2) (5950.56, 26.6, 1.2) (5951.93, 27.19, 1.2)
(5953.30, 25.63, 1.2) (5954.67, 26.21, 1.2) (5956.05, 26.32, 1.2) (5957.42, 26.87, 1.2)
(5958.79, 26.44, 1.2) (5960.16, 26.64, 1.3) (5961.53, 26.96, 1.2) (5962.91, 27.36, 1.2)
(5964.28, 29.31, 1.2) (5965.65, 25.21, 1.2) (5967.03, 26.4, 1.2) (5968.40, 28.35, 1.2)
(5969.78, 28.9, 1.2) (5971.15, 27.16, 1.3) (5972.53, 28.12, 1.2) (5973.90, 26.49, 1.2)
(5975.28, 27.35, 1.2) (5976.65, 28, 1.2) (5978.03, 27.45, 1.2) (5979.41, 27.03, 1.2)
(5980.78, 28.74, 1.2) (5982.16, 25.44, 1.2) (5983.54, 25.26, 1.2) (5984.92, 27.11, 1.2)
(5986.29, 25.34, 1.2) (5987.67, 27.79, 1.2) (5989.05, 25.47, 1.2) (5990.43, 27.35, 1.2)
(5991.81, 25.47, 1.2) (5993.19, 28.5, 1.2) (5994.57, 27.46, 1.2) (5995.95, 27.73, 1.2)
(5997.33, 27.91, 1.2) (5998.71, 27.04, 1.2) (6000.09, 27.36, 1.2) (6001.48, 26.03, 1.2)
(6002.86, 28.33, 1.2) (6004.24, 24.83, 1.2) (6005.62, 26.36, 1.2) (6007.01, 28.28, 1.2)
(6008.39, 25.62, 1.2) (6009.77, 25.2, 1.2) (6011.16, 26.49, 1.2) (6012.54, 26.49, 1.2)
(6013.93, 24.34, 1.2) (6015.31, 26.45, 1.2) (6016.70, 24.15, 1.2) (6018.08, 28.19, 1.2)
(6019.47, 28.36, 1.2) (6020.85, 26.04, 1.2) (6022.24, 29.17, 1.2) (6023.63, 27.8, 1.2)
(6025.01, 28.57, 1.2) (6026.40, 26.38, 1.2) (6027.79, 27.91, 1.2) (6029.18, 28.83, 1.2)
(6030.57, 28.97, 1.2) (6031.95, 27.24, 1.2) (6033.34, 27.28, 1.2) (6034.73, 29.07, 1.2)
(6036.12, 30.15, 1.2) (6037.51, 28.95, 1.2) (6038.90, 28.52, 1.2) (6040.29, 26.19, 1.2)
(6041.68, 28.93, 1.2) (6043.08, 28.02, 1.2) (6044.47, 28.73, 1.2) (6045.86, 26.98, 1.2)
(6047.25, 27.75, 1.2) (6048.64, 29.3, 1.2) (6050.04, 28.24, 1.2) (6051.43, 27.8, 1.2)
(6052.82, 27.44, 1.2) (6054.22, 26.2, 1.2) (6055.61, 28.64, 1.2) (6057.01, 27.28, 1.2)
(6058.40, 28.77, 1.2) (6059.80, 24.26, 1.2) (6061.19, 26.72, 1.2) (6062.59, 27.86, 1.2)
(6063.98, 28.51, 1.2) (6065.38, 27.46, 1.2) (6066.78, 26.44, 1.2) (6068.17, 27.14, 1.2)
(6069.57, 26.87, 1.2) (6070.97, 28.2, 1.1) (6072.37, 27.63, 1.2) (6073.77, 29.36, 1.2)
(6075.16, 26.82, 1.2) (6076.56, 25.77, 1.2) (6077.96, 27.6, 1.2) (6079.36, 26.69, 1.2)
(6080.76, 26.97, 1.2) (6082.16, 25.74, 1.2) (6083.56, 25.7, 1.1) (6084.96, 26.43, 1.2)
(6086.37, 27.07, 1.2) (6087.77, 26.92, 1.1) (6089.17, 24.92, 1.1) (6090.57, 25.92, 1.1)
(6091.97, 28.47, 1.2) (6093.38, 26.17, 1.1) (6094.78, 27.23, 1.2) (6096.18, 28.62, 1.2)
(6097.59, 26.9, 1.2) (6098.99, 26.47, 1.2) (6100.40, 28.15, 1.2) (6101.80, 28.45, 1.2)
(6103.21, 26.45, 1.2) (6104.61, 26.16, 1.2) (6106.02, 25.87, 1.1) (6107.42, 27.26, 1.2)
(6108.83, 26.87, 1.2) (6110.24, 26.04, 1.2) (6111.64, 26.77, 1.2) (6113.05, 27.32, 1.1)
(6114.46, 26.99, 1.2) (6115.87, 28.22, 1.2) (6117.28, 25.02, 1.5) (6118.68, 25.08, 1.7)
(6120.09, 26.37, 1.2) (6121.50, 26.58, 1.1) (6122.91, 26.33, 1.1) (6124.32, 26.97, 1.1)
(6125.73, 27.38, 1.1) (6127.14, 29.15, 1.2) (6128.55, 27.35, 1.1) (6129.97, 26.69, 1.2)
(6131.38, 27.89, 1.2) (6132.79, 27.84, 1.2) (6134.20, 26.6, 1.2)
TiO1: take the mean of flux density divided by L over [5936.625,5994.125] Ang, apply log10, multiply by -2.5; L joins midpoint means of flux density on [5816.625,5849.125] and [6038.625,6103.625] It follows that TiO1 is 0.03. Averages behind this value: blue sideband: 28.1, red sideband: 27.3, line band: 26.9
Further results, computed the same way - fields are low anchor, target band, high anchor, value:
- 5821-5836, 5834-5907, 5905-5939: 0.048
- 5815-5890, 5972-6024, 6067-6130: 0.009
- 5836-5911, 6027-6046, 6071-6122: -0.062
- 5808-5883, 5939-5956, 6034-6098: 0.052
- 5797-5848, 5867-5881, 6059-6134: 0.028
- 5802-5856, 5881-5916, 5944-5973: 0.078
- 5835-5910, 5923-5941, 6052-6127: -0.044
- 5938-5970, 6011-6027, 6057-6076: 0.008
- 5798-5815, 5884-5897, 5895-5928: 0.169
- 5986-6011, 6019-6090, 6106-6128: -0.030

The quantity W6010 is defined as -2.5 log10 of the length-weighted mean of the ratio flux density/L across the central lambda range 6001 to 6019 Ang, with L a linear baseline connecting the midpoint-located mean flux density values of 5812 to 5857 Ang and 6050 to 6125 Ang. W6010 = 0.04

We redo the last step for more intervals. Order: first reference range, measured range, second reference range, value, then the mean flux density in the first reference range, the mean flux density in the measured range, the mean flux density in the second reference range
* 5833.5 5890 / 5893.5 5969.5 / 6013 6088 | 0.02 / 27.2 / 26.7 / 27.5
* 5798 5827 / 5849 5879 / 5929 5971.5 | 0.03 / 28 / 26.9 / 27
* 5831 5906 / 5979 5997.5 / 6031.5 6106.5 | 0.01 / 26.5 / 26.9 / 27.4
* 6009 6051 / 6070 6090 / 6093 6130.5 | 0.01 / 27.6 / 26.8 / 26.9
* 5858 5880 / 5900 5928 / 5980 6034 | -0.02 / 26.8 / 27.3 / 27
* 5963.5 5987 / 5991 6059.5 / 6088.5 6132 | -0.02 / 27.2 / 27.4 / 26.9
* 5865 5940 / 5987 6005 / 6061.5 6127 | -0.01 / 26.5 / 27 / 26.9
